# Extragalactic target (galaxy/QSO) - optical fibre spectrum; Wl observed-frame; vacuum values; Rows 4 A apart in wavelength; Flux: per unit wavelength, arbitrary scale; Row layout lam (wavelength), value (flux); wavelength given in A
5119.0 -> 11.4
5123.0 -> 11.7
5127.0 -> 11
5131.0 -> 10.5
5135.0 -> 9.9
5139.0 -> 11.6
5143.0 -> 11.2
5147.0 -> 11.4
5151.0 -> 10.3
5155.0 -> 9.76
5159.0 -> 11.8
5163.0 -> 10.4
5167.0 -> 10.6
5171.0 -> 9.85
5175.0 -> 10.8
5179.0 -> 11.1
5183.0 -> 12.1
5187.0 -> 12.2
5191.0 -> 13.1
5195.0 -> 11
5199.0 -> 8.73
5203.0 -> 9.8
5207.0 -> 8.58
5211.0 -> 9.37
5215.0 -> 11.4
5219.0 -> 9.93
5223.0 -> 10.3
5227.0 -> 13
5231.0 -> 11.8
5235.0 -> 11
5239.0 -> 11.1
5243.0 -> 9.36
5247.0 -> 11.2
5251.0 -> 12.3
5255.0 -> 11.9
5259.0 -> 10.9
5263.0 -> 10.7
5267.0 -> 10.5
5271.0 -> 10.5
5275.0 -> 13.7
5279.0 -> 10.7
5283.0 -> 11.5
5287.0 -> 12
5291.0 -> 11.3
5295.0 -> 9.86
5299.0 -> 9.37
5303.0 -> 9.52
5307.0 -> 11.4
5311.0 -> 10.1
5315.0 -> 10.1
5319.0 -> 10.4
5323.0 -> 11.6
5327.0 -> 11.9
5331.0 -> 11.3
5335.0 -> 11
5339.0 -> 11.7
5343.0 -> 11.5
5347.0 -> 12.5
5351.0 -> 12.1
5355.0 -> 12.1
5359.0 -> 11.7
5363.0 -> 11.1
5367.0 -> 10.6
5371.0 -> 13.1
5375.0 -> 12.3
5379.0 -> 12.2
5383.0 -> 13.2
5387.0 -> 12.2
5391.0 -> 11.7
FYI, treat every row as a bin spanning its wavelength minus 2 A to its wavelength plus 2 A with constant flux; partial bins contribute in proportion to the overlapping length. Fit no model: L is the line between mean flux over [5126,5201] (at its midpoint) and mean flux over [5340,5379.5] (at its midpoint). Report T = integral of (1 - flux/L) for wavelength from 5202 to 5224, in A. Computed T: 2.5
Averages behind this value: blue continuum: 10.9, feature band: 9.88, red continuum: 11.9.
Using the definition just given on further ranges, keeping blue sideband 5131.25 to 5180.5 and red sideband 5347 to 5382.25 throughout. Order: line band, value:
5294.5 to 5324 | 3.5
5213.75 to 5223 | 0.5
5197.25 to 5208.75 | 2.0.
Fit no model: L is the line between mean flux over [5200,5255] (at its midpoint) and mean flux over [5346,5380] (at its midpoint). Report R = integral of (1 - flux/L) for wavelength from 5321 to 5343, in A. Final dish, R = 0.3 A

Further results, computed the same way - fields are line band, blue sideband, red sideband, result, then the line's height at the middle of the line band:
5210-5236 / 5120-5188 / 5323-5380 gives 0.5 A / 11.2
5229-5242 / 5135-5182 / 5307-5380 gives -0.1 A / 11.1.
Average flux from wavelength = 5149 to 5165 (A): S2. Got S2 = 10.6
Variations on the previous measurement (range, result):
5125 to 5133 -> 10.8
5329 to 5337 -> 11.2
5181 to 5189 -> 12.1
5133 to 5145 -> 10.9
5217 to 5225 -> 10.1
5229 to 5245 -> 10.8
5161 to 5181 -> 10.5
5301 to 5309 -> 10.5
